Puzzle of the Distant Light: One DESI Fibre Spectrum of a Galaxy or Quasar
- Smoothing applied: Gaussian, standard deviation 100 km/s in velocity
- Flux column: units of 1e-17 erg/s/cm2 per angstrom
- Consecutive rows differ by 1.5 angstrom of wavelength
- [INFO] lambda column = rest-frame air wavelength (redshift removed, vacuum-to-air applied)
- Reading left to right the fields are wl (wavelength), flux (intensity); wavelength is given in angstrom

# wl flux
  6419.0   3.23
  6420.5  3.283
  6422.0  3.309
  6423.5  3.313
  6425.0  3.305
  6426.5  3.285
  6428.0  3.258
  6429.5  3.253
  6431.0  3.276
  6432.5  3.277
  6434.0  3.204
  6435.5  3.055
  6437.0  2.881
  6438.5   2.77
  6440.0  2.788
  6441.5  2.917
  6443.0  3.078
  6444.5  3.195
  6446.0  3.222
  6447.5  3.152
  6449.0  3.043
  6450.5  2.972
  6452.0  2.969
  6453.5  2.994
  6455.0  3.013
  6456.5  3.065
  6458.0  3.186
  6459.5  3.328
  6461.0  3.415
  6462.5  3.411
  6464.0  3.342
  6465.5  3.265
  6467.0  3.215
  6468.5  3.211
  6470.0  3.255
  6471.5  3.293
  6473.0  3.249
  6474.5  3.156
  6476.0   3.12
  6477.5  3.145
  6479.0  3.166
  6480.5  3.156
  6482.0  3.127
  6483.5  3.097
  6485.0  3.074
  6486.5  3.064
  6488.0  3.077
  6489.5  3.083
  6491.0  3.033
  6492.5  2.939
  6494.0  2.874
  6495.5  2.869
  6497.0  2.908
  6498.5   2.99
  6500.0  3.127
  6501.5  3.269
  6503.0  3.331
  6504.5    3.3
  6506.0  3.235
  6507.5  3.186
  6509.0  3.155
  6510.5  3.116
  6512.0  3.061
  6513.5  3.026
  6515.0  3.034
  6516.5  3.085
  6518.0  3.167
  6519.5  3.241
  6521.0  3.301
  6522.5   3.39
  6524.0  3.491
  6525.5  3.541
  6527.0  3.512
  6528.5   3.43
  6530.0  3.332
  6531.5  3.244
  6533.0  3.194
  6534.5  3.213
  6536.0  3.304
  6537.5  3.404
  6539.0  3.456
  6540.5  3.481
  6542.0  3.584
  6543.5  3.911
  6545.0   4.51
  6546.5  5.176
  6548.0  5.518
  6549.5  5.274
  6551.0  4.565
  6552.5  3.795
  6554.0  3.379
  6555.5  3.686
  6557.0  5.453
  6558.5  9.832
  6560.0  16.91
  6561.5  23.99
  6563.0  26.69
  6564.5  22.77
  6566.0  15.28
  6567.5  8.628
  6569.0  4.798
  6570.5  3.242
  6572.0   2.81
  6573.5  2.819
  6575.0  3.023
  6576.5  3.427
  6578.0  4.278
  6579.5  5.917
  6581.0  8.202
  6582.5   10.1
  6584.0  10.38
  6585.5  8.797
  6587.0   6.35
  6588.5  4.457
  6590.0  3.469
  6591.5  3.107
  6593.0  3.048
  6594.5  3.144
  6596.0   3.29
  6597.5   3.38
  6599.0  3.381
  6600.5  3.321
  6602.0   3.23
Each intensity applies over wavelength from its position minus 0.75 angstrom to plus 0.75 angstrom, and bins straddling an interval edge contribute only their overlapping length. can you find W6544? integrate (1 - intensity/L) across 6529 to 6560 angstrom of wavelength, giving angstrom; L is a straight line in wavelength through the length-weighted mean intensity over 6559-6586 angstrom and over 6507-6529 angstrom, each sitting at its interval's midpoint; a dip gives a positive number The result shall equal 10.0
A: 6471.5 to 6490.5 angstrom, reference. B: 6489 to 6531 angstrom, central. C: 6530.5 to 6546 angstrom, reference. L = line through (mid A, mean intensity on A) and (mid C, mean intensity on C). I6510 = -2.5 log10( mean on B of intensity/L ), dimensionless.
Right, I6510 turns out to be 0.06 mag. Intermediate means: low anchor 3.13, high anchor 3.55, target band 3.18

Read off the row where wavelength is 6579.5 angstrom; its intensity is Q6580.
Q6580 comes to 5.917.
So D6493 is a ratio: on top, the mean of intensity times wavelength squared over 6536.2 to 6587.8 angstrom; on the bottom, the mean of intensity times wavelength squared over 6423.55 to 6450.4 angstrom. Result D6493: 2.51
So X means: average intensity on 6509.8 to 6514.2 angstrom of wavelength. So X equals 3.07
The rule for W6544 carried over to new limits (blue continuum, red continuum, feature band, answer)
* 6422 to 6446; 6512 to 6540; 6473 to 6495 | 0.94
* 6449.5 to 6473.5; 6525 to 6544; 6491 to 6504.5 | 1.05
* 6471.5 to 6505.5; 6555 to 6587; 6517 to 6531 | 5.95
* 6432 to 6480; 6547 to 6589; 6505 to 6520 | 6.86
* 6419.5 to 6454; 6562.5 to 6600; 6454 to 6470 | 2.25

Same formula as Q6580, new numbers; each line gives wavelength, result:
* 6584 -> 10.38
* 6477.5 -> 3.145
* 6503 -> 3.331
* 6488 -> 3.077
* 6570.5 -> 3.242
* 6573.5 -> 2.819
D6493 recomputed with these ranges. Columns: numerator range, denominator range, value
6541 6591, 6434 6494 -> 2.55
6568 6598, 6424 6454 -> 1.67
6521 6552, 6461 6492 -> 1.22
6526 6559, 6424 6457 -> 1.38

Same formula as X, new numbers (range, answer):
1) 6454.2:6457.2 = 3.04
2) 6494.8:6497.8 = 2.89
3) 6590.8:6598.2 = 3.19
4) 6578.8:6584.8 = 8.67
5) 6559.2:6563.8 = 22.4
